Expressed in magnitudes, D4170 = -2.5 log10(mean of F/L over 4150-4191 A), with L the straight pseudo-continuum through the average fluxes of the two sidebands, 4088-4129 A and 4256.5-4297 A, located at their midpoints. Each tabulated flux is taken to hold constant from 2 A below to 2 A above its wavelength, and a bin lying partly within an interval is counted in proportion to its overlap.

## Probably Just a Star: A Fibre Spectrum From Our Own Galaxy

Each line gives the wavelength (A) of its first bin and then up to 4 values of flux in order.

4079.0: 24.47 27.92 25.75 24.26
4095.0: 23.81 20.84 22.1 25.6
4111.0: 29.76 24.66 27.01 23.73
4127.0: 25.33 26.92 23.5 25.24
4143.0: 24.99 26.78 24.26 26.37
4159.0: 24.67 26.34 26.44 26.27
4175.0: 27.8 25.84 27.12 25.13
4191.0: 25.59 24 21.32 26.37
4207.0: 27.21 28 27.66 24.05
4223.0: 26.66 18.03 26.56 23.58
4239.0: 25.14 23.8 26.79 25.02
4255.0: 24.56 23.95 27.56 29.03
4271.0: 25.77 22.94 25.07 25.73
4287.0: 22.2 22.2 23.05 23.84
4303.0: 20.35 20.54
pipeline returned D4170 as -0.06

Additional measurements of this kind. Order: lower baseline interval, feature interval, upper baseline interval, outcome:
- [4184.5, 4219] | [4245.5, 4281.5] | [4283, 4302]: -0.08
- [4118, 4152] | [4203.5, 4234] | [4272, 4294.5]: -0.05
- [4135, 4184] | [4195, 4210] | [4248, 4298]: 0.02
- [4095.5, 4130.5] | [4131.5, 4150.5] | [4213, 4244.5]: -0.02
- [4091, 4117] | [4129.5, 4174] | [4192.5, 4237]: -0.04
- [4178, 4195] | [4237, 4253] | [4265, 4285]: 0.02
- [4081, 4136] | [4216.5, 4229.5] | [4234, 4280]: 0.09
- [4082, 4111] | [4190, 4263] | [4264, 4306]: -0.03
